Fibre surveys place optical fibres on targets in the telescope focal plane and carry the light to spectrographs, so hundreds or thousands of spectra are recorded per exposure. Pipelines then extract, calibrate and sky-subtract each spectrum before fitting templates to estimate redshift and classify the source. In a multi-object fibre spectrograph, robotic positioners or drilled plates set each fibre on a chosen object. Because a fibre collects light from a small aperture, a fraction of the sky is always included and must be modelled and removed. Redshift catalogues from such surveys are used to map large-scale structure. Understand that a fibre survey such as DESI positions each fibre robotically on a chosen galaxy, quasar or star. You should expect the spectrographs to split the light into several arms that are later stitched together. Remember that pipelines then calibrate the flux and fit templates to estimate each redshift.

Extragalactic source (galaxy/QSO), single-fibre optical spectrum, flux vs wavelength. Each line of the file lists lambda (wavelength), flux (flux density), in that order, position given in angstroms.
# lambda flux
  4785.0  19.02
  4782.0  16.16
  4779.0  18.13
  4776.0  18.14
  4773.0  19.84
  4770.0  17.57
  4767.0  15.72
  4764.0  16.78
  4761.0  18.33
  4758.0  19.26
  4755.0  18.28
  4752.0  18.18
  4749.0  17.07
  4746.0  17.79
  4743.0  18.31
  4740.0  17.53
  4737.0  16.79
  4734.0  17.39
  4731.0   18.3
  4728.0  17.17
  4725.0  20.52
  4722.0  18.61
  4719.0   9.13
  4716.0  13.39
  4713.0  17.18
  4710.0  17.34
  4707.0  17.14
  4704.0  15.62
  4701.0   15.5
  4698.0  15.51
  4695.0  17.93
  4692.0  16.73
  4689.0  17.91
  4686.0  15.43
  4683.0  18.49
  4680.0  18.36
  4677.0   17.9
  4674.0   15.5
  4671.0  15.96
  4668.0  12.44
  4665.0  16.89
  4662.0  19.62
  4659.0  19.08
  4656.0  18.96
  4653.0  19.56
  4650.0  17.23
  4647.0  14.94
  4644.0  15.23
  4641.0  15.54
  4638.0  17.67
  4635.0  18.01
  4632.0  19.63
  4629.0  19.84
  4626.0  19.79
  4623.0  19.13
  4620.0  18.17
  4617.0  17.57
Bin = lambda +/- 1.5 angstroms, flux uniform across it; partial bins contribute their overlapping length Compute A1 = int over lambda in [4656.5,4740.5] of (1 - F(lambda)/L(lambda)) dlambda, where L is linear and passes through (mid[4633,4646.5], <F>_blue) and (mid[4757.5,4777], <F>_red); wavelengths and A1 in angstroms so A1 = 2.0 angstroms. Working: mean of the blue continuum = 16.6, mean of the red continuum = 17.9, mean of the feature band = 16.8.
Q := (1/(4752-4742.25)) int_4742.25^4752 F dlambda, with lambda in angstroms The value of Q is 17.7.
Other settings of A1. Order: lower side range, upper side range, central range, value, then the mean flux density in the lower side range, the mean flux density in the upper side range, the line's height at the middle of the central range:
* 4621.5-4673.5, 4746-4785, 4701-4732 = 2.4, 17.6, 17.8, 17.7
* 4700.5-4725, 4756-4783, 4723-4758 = -2.6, 15.8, 17.8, 16.8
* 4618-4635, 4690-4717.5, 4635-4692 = 2.2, 19.1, 16.3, 17.8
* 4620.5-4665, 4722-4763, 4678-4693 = 0.6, 18.1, 18.1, 18.1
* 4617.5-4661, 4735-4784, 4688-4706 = 1.4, 18.1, 17.8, 17.9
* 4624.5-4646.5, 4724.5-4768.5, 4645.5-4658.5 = 0.0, 17.8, 17.8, 17.8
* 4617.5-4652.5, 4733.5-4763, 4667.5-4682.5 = 1.2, 17.8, 17.9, 17.8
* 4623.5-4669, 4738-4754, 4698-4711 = 1.1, 17.7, 17.8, 17.7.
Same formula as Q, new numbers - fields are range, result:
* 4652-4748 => 17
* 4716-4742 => 16.8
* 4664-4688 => 16.4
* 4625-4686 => 17.5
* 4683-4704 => 16.6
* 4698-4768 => 17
